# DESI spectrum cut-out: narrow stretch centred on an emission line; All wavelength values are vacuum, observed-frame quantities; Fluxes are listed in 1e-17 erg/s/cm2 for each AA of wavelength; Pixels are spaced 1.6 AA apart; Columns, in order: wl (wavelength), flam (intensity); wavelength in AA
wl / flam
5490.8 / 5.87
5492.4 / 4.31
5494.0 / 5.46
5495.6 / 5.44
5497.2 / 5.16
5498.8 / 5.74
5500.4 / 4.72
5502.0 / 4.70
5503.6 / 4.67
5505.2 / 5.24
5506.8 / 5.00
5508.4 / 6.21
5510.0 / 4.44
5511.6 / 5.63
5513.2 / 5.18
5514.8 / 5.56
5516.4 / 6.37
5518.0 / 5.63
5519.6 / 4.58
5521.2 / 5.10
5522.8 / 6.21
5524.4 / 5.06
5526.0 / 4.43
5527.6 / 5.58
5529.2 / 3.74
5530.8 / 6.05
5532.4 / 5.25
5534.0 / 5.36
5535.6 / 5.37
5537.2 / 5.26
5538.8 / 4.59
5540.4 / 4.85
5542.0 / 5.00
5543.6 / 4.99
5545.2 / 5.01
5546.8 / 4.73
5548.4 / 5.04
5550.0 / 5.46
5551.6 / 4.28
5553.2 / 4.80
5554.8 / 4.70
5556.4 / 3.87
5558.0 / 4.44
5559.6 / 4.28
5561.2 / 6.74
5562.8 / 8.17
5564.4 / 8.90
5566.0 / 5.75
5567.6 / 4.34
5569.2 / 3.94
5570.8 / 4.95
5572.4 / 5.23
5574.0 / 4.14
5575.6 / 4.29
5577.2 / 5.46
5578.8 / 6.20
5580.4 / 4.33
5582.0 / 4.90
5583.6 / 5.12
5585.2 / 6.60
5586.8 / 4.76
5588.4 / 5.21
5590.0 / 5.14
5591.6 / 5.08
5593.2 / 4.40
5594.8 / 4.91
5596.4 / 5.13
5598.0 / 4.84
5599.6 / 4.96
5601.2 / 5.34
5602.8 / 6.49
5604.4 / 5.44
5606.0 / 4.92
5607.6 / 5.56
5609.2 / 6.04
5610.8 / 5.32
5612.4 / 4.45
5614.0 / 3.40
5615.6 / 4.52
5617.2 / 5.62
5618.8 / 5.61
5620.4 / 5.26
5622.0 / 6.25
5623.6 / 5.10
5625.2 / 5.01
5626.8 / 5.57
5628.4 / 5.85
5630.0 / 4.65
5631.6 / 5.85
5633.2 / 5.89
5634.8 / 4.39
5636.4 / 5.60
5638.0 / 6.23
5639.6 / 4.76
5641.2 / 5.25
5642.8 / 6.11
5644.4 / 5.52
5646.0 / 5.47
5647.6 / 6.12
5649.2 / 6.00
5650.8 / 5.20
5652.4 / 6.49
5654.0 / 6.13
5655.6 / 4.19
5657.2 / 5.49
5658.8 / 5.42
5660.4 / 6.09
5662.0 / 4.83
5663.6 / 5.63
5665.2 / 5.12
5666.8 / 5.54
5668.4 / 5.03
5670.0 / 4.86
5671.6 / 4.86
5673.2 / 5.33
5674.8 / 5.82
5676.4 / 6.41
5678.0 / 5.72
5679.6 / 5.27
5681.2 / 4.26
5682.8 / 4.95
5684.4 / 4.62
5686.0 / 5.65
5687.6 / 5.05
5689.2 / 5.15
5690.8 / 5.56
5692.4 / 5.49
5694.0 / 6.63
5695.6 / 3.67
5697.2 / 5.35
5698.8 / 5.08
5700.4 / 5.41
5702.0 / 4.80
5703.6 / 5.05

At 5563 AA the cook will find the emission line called H-beta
